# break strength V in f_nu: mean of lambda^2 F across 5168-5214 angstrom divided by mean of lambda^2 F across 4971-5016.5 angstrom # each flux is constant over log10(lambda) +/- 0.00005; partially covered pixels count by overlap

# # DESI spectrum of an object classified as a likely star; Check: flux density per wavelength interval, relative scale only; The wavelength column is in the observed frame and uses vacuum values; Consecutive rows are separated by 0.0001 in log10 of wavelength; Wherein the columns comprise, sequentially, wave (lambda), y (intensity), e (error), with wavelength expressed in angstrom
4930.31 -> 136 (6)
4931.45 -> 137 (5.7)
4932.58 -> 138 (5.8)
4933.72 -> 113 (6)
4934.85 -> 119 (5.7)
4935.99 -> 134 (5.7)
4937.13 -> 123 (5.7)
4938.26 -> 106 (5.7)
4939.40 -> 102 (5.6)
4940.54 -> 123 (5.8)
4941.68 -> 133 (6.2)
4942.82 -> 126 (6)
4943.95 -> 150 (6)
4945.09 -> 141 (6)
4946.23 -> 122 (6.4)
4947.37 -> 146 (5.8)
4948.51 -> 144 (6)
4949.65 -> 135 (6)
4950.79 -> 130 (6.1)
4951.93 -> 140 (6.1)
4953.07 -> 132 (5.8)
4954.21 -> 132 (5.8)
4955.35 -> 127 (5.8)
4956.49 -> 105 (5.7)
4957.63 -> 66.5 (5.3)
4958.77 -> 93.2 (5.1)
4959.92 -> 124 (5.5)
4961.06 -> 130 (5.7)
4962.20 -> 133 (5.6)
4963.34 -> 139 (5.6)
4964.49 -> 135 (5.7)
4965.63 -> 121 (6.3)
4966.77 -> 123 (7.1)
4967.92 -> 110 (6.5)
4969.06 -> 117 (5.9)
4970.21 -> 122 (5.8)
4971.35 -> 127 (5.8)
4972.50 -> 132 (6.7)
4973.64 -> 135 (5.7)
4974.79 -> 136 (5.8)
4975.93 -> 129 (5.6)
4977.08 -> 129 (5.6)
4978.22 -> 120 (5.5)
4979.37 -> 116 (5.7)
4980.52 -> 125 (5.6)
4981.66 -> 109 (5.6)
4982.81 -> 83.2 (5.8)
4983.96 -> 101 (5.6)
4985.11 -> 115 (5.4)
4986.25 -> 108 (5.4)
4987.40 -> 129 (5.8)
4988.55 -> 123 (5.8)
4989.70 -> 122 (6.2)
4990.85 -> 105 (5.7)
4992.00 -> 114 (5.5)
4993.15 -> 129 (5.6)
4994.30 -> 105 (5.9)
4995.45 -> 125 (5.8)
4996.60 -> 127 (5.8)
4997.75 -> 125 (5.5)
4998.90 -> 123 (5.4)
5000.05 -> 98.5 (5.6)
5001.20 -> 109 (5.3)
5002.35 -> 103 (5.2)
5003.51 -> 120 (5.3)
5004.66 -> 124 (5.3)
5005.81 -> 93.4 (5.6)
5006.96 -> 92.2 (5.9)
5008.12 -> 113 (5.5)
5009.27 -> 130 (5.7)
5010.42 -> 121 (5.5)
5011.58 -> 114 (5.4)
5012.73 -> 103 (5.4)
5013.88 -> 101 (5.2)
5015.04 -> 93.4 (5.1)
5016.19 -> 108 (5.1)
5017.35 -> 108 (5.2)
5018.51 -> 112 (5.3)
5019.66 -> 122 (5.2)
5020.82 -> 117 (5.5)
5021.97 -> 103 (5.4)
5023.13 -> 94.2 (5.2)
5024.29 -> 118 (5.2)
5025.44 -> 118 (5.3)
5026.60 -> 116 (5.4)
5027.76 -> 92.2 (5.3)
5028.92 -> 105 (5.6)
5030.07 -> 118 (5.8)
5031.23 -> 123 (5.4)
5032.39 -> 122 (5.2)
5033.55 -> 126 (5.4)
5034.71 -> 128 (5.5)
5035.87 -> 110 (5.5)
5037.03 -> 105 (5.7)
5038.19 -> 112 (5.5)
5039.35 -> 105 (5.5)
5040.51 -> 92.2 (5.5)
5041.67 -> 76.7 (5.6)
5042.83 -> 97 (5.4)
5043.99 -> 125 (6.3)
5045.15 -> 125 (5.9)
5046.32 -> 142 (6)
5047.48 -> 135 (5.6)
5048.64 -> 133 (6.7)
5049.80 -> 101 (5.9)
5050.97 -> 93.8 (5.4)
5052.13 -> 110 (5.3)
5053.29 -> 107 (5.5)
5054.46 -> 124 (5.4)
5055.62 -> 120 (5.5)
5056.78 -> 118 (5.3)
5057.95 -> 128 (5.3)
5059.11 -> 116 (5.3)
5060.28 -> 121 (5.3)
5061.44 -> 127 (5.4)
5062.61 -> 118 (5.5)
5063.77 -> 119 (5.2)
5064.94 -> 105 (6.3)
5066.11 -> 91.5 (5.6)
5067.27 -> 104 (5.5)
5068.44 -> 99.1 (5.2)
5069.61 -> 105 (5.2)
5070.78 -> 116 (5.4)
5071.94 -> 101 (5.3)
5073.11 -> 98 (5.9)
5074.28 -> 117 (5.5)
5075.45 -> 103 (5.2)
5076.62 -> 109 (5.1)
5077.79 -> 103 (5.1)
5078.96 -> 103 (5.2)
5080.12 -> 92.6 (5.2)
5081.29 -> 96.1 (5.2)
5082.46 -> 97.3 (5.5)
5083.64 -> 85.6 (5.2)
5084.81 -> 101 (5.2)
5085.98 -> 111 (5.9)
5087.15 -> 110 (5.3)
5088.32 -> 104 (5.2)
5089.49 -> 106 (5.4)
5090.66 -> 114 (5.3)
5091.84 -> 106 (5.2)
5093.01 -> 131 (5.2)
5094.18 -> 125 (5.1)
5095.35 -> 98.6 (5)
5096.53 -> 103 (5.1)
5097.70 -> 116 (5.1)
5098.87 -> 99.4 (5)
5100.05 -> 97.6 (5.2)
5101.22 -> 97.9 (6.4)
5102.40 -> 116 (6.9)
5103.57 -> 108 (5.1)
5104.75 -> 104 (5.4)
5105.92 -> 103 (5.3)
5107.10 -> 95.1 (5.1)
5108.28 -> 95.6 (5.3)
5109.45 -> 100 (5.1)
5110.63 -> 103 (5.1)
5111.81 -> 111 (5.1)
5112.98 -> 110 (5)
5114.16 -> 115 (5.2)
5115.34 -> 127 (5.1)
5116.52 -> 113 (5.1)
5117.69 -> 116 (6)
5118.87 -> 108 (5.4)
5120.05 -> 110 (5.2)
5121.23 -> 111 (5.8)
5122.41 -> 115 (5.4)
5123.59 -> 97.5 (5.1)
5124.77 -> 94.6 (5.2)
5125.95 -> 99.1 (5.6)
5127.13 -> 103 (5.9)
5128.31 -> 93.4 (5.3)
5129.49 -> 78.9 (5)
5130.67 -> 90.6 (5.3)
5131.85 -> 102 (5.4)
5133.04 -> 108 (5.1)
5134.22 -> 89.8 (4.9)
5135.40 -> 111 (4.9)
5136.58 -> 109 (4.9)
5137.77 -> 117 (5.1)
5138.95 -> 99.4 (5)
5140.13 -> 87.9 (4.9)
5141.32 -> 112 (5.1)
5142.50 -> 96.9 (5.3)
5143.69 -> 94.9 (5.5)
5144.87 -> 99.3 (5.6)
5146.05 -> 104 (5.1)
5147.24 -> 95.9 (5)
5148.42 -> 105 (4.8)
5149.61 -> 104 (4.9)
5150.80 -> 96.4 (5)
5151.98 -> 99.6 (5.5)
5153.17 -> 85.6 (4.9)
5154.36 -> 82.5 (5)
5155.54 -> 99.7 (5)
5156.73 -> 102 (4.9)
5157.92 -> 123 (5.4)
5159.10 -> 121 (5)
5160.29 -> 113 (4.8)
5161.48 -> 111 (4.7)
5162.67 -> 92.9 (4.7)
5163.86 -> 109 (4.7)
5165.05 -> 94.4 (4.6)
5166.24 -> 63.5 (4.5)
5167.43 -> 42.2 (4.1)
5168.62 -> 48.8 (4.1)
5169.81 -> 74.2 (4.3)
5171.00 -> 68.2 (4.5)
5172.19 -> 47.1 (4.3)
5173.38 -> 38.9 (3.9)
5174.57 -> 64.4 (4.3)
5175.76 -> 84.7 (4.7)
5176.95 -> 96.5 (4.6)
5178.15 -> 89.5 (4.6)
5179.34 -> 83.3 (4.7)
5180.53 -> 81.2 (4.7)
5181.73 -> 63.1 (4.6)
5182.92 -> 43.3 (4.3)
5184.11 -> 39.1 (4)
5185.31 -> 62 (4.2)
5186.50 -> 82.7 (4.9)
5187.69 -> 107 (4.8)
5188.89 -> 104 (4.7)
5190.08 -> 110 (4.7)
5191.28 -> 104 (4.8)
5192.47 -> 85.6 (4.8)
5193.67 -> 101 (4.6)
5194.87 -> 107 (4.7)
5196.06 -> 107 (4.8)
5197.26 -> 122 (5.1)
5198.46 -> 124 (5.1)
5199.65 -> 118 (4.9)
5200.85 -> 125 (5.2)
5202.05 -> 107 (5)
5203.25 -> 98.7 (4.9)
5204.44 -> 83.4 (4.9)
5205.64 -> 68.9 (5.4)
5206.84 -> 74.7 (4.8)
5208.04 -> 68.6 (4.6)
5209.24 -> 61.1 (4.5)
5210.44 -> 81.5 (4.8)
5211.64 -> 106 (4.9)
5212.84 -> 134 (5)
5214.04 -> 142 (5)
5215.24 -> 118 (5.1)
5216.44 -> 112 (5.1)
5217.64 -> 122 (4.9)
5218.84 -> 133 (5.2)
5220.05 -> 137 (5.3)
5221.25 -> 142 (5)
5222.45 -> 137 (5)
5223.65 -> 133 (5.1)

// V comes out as 0.81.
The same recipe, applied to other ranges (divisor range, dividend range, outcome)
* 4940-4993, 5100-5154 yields 0.89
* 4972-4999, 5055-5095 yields 0.95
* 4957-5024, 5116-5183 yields 0.86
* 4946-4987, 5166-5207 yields 0.75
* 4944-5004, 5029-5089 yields 0.94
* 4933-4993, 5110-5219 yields 0.85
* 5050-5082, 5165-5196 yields 0.74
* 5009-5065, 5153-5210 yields 0.81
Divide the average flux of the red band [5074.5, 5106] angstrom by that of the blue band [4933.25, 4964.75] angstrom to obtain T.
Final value 0.8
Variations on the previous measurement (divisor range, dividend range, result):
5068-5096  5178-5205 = 0.89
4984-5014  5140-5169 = 0.84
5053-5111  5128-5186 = 0.82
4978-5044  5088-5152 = 0.94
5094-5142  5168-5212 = 0.81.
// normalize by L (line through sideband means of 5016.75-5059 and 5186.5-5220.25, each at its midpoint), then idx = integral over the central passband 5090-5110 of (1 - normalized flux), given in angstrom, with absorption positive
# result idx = 0.7 angstrom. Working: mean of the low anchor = 113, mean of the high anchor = 105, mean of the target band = 106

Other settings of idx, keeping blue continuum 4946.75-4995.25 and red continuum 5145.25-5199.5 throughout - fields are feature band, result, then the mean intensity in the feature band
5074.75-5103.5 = -0.88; 105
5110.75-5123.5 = -1.94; 113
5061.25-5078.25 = -0.30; 107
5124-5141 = -0.68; 99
